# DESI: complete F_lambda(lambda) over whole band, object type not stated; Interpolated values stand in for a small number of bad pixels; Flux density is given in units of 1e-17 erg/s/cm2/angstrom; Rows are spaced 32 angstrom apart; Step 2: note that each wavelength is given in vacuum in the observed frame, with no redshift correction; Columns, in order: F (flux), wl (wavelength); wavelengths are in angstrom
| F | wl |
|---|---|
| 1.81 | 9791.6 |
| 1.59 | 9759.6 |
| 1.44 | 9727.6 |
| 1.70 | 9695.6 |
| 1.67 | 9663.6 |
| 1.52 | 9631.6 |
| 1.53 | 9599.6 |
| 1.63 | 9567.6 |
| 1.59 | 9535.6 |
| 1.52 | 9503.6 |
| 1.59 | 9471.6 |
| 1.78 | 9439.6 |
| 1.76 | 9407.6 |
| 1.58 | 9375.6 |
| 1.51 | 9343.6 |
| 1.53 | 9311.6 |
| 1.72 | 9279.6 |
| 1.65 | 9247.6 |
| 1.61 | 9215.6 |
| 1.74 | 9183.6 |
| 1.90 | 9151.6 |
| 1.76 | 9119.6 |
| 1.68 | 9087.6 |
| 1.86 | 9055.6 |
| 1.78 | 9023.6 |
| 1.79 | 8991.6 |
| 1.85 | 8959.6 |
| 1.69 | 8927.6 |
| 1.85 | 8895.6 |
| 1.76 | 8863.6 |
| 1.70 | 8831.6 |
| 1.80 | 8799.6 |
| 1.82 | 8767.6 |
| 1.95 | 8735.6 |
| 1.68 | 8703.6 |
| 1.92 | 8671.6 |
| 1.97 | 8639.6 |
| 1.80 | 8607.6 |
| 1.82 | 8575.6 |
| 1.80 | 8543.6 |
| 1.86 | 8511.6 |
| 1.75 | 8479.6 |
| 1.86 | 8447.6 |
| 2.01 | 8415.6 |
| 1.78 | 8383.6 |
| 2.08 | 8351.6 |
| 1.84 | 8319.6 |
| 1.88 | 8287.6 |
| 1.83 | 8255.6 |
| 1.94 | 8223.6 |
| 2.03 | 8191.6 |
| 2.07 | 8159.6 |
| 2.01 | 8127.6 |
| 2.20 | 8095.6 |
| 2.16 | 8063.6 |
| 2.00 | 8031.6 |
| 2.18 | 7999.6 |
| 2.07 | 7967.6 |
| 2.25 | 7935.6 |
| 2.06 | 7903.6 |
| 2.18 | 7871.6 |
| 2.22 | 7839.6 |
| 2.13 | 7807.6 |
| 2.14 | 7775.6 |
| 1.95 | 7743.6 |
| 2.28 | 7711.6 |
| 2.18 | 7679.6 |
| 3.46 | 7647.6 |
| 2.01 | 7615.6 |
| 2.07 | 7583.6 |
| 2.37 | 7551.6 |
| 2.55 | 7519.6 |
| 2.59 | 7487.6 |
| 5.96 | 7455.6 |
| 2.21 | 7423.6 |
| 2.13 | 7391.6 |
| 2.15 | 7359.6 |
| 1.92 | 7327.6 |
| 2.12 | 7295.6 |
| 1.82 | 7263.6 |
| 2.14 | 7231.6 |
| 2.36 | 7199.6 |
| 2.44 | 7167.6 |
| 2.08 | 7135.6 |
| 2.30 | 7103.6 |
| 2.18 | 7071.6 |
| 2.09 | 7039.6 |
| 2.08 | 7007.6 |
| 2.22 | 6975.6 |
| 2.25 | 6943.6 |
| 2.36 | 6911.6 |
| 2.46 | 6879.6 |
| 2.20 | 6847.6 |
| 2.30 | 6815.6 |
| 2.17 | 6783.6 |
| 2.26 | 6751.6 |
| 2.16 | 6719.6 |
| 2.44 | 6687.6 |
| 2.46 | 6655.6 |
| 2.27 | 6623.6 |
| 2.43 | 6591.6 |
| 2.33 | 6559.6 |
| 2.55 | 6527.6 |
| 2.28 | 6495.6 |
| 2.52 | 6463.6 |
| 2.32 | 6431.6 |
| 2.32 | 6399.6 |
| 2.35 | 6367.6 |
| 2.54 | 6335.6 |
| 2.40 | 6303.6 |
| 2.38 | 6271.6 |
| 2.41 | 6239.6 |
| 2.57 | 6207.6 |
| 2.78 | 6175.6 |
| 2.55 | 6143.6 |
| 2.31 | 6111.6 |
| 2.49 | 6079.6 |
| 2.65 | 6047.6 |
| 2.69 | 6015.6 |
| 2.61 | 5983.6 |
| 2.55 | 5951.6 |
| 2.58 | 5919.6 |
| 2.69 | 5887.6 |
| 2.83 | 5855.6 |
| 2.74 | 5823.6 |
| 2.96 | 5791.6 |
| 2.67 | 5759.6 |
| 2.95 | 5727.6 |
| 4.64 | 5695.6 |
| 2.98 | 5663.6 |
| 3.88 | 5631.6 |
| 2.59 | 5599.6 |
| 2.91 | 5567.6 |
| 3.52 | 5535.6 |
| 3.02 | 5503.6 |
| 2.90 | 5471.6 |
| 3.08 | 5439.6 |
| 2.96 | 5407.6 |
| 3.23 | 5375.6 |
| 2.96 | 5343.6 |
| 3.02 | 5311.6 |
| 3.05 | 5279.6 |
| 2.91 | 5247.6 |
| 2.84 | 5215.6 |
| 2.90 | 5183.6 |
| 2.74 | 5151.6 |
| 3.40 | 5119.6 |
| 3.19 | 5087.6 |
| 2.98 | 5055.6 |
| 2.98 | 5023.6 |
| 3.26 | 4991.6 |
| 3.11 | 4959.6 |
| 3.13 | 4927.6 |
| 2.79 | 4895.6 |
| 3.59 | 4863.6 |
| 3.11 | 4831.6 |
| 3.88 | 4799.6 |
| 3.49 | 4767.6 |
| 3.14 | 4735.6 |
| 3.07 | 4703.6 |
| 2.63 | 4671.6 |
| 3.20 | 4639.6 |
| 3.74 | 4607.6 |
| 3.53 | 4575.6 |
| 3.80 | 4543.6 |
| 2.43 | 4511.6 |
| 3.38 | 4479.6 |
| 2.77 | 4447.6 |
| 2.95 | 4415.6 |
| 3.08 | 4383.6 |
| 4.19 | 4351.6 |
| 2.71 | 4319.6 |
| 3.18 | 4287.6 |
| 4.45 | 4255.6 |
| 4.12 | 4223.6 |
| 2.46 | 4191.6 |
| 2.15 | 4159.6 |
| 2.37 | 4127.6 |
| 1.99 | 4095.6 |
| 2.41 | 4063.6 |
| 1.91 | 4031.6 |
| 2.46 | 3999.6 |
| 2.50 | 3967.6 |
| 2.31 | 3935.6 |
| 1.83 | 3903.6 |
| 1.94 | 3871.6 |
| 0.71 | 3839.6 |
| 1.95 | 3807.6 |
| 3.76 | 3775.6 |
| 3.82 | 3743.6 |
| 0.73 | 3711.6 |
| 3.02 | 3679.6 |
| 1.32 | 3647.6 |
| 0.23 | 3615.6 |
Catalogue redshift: 0.137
